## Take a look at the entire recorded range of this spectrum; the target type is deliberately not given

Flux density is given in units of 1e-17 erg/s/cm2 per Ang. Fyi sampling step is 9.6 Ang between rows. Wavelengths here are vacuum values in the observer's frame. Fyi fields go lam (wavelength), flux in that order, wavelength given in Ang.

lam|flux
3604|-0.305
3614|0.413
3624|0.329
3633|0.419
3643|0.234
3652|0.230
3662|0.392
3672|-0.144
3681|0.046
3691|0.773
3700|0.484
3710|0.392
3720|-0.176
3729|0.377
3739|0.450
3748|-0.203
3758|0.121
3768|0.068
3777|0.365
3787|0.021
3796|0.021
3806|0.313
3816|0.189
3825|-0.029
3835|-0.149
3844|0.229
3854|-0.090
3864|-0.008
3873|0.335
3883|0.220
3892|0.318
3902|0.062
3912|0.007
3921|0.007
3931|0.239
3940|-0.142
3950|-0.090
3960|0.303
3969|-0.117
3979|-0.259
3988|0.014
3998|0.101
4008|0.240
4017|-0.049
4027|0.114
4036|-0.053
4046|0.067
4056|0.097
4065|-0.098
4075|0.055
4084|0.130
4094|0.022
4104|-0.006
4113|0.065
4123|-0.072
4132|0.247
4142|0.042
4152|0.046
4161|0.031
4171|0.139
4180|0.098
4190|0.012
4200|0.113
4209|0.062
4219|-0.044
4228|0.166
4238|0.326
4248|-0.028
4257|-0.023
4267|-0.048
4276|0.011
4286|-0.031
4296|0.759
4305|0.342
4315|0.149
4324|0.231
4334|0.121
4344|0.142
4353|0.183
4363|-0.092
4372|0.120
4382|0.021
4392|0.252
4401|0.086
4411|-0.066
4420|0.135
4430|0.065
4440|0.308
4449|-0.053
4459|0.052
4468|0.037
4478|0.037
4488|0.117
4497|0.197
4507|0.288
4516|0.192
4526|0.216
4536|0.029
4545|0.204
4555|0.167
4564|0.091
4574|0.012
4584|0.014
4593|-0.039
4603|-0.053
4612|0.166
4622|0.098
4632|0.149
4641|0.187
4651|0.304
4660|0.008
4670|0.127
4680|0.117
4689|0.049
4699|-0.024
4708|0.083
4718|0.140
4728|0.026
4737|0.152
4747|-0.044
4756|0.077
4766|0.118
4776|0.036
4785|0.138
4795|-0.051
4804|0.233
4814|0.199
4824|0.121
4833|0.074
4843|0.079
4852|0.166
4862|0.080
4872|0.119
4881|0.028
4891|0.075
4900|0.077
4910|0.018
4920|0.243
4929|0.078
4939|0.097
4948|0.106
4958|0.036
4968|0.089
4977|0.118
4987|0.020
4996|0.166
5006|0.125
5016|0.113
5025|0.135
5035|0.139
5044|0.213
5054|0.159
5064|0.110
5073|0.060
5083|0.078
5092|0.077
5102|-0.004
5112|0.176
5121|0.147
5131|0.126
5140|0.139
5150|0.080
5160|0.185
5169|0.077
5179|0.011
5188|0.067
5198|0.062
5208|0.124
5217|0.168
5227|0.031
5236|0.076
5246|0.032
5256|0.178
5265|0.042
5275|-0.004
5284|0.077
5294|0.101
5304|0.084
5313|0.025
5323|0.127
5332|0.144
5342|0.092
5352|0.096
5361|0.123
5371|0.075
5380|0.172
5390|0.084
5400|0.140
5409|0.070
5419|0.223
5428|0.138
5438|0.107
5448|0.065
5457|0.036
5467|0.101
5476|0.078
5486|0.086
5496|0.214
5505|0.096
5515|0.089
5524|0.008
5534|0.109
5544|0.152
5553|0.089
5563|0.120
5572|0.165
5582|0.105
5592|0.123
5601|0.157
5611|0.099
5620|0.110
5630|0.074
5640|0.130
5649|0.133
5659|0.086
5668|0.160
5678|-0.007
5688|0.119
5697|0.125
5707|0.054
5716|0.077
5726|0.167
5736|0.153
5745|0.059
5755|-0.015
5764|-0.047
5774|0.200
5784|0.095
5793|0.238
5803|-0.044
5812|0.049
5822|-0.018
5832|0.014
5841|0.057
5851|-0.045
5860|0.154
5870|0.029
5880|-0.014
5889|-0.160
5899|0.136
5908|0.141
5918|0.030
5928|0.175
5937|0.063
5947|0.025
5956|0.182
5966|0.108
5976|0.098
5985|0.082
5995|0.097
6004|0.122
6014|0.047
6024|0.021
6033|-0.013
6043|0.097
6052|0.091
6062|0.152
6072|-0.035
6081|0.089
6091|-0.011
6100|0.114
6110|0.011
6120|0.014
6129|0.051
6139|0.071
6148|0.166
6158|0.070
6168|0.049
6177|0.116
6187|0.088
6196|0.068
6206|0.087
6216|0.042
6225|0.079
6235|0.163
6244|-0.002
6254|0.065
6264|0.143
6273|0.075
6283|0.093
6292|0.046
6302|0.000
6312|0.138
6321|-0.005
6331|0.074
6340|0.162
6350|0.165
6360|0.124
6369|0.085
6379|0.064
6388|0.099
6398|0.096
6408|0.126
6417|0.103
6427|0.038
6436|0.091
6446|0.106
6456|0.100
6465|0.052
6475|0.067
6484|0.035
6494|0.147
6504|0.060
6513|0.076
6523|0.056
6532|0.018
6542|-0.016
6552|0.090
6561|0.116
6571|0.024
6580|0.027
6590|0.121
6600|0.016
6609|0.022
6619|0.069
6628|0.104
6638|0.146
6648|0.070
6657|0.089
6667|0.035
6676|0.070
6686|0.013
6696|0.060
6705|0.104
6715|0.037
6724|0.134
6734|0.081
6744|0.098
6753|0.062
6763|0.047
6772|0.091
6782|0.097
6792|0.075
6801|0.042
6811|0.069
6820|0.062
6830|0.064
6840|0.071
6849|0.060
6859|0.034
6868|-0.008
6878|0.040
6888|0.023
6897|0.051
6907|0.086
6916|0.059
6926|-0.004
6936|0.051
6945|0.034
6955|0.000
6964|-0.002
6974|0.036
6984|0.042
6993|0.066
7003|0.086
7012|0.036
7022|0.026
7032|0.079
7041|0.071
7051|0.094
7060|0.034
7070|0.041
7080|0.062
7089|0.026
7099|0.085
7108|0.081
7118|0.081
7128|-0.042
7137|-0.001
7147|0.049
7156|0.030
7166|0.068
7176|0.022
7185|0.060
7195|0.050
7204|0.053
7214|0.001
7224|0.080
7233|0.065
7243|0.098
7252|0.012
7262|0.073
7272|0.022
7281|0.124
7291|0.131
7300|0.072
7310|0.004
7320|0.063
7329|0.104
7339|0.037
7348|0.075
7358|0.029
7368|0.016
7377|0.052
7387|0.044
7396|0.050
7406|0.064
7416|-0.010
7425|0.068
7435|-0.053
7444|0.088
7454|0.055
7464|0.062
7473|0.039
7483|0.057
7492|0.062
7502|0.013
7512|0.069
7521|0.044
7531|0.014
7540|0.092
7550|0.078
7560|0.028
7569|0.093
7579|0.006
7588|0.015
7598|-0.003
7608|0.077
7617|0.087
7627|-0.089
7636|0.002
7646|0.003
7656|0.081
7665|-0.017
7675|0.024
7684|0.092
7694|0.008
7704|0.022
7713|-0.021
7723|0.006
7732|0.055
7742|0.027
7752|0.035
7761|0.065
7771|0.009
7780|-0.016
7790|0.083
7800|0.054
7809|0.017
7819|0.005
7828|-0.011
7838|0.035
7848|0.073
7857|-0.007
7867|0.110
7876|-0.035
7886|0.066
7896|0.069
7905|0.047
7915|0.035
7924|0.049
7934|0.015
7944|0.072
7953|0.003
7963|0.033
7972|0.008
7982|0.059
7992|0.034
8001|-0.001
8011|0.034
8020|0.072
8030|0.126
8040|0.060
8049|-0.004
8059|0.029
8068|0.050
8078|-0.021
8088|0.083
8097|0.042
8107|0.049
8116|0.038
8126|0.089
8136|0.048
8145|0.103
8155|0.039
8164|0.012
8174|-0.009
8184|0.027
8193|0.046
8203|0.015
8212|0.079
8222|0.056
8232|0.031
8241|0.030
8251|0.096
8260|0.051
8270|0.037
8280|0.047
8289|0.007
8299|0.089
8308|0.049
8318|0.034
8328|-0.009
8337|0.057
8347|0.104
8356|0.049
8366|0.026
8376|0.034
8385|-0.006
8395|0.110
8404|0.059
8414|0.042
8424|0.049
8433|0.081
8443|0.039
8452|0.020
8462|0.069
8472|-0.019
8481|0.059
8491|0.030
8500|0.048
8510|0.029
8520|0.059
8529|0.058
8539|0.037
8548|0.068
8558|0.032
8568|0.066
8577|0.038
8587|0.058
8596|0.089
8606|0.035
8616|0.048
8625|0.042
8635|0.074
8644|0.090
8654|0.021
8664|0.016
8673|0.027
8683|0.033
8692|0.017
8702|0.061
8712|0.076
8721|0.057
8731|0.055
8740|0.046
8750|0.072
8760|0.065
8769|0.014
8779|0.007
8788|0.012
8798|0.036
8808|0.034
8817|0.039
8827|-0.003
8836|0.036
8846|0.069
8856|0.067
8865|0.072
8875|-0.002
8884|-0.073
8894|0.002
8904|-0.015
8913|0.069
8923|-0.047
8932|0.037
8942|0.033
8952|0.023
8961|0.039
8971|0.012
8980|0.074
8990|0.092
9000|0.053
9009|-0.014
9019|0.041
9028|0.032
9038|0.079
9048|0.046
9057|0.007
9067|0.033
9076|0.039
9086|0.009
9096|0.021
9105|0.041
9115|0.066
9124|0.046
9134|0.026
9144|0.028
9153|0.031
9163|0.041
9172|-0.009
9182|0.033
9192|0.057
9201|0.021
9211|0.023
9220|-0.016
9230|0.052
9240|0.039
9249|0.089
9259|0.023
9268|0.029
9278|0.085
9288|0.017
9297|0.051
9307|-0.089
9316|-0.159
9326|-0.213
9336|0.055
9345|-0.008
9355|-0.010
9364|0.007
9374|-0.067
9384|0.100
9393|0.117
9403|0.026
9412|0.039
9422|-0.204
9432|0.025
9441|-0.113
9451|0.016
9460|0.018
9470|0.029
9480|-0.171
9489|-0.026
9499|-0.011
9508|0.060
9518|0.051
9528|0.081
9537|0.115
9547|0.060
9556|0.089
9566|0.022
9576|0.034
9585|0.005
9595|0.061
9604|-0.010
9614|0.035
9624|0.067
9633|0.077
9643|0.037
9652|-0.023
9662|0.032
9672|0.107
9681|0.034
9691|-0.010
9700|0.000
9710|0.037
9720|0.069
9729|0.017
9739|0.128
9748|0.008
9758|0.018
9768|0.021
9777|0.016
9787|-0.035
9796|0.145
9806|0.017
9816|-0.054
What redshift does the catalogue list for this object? 0.153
